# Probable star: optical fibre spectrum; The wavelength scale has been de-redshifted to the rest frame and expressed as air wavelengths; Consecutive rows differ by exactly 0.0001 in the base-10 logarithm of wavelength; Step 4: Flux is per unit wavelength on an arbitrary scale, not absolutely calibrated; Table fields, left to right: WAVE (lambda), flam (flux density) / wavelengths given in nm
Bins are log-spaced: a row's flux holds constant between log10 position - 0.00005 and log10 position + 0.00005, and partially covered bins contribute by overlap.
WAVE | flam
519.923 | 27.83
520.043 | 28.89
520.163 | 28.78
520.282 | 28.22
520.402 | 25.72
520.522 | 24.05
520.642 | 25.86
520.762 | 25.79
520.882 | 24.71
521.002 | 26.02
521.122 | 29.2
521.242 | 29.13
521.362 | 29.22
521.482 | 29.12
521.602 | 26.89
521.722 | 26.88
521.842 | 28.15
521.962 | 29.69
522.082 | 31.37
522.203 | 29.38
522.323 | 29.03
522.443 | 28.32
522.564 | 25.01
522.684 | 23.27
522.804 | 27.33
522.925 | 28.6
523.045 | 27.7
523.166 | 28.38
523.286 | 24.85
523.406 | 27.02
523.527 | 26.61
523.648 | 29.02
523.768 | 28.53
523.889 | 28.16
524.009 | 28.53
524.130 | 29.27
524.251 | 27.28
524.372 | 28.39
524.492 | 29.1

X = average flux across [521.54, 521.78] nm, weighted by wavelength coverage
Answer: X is 26.9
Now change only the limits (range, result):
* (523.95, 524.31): 28.3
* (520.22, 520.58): 26.1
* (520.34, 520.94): 25.2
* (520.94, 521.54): 28.5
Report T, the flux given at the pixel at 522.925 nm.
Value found 28.6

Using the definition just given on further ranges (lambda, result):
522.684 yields 23.27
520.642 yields 25.86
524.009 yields 28.53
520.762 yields 25.79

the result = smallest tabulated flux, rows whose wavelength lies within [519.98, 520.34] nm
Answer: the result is 28.22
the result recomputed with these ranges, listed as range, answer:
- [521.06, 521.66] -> 26.89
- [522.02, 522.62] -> 25.01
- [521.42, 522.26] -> 26.88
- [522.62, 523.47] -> 23.27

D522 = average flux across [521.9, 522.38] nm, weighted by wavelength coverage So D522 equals 29.9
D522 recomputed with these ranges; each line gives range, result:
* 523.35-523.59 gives 26.7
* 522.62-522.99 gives 26.4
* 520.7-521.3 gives 26.9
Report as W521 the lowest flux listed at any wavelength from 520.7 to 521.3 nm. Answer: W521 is 24.71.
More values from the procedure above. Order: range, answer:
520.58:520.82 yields 25.79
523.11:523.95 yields 24.85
